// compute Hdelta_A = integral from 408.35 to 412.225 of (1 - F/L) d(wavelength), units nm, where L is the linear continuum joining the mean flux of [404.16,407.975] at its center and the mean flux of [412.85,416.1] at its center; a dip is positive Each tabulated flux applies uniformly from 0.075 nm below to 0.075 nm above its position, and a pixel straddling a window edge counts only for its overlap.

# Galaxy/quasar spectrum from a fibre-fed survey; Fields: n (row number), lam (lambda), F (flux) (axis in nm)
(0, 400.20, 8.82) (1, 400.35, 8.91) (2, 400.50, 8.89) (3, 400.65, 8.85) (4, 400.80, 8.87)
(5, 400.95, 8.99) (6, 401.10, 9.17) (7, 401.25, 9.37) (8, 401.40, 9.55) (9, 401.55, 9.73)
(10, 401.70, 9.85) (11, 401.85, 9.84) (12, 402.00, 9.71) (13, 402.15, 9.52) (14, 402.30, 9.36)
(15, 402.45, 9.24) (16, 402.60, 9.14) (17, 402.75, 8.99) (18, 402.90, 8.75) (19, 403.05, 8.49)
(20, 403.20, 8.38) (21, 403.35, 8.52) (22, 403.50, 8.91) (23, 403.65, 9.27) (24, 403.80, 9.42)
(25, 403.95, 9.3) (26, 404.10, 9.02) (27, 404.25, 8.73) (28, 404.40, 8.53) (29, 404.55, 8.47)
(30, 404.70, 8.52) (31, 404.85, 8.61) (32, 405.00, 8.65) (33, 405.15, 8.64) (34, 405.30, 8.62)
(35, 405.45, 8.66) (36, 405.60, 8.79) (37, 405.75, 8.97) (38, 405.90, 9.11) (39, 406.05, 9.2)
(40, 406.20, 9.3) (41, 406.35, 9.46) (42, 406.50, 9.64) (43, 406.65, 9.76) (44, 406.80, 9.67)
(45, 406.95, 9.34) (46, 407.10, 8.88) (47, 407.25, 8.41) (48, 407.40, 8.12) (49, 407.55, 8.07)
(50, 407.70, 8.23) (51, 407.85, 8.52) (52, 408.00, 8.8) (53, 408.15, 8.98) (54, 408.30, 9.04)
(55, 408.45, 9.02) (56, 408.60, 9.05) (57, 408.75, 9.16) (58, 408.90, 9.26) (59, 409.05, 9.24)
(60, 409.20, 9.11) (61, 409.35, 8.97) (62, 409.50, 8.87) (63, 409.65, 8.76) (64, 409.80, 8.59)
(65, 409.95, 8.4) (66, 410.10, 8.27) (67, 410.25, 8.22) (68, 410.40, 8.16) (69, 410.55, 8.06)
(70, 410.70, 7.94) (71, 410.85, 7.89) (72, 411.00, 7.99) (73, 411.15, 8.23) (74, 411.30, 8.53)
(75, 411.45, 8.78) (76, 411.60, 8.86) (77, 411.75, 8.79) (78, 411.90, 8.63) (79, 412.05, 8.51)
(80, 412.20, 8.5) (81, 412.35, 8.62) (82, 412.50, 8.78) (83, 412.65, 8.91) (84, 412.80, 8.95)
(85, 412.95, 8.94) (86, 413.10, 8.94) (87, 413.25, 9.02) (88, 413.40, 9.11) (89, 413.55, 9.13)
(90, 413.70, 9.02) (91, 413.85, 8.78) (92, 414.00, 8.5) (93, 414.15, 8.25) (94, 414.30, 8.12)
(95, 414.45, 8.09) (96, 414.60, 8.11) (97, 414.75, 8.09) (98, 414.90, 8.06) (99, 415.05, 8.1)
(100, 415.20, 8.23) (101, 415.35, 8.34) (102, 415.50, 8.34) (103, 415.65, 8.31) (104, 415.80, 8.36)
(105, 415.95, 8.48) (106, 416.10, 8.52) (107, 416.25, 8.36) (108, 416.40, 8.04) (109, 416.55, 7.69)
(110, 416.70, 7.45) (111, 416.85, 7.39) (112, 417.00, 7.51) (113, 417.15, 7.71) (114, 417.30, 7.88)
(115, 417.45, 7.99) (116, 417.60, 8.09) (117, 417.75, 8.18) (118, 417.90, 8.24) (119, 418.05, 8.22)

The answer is 0.02 nm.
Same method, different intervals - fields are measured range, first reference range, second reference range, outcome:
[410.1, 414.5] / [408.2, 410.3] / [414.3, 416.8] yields -0.02 nm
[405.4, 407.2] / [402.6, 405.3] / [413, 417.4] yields -0.11 nm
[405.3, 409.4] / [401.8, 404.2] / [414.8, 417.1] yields -0.11 nm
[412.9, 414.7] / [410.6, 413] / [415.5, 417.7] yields -0.07 nm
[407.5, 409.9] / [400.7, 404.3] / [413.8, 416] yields -0.04 nm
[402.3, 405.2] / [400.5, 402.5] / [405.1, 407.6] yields 0.11 nm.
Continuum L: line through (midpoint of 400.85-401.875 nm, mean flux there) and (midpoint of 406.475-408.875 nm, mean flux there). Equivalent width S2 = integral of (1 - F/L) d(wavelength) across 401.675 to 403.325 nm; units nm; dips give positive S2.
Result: 0.04 nm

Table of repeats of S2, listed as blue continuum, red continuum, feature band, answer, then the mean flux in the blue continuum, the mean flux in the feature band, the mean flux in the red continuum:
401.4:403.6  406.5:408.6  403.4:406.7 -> 0.02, 9.19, 8.97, 8.87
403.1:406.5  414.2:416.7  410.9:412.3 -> -0.02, 8.88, 8.53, 8.18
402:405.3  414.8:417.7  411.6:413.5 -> -0.12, 8.89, 8.81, 8.05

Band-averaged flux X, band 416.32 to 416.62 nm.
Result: 7.88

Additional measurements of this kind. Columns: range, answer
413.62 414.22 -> 8.64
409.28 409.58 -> 8.92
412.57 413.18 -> 8.93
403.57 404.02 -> 9.33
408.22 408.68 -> 9.04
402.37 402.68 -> 9.19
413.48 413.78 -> 9.07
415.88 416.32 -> 8.45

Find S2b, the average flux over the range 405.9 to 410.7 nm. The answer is 8.85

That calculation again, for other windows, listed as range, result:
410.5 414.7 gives 8.57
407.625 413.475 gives 8.68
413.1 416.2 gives 8.46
